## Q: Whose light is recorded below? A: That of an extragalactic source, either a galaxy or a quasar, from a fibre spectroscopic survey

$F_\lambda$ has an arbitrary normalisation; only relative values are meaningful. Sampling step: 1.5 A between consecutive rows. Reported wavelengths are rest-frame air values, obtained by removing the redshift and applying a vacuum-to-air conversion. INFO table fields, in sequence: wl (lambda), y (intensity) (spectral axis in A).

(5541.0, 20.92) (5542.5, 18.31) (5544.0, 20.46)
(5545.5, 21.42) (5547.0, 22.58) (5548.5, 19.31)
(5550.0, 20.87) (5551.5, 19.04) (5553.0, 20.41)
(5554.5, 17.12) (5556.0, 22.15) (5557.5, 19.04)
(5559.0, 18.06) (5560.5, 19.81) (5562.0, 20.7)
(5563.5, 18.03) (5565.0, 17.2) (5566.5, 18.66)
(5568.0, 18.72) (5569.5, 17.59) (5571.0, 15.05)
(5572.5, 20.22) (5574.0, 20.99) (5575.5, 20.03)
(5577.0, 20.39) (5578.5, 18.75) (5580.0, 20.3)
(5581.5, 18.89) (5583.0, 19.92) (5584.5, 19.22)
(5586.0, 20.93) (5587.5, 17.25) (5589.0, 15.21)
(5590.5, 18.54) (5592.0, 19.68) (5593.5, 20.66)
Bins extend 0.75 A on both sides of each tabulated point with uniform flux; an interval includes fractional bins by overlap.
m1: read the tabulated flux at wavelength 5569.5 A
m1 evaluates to 17.59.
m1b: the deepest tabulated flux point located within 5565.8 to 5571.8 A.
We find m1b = 15.05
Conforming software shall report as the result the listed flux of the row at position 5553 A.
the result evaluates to 20.41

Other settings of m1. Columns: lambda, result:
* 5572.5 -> 20.22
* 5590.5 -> 18.54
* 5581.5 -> 18.89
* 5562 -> 20.7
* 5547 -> 22.58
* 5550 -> 20.87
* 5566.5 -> 18.66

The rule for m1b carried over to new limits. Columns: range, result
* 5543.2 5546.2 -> 20.46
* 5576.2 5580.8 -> 18.75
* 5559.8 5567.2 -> 17.2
